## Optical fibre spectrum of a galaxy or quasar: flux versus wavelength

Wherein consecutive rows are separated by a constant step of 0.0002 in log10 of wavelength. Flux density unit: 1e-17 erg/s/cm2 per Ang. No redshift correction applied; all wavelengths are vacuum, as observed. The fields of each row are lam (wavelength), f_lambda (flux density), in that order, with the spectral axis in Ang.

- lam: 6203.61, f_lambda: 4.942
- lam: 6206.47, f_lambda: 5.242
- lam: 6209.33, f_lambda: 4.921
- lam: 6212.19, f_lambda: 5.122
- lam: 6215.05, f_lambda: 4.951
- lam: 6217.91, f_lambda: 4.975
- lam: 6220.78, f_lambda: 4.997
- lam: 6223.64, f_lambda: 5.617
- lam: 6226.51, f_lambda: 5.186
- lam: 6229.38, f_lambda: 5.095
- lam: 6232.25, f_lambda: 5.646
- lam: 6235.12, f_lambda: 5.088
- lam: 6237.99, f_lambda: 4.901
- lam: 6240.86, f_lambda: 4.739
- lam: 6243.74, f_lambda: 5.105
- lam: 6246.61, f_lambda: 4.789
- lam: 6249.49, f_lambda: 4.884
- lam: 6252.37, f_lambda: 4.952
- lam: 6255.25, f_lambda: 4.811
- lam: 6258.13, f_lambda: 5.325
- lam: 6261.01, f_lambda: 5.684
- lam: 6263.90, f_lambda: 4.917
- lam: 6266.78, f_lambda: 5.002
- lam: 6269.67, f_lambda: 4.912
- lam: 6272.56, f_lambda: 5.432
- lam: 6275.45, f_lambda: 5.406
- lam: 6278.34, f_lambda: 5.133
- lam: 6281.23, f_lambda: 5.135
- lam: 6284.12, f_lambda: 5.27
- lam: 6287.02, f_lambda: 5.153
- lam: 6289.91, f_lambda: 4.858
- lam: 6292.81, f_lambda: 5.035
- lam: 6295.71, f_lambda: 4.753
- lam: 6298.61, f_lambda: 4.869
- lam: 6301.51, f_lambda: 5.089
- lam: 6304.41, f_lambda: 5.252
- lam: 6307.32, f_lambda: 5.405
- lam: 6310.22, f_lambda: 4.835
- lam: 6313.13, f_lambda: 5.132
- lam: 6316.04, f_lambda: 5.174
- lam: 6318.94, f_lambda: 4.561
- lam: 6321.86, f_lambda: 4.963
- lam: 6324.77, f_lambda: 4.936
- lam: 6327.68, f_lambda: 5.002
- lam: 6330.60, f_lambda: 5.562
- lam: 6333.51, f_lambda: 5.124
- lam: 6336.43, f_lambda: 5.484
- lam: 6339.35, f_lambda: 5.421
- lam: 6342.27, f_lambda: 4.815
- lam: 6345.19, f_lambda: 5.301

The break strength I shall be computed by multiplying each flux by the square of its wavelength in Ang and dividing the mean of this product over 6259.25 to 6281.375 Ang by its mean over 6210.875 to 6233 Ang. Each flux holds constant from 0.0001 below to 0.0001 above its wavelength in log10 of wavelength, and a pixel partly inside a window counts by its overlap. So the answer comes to 1.02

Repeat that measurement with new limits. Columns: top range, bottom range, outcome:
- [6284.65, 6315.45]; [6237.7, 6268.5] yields 1.02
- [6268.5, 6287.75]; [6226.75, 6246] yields 1.04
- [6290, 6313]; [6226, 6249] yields 1.02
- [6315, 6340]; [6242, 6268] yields 1.04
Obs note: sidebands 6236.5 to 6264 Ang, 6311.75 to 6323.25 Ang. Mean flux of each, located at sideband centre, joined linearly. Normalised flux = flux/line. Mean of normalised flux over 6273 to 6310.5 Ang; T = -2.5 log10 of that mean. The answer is -0.03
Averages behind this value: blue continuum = 5.02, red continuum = 4.96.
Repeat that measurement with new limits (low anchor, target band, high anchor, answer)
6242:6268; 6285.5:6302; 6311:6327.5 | 0.01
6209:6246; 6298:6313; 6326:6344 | 0.02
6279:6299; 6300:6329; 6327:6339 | 0.03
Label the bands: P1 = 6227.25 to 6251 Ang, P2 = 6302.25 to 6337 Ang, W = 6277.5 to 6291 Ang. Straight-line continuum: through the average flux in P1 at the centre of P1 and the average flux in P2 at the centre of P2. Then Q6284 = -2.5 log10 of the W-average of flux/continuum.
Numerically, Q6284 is -0.01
